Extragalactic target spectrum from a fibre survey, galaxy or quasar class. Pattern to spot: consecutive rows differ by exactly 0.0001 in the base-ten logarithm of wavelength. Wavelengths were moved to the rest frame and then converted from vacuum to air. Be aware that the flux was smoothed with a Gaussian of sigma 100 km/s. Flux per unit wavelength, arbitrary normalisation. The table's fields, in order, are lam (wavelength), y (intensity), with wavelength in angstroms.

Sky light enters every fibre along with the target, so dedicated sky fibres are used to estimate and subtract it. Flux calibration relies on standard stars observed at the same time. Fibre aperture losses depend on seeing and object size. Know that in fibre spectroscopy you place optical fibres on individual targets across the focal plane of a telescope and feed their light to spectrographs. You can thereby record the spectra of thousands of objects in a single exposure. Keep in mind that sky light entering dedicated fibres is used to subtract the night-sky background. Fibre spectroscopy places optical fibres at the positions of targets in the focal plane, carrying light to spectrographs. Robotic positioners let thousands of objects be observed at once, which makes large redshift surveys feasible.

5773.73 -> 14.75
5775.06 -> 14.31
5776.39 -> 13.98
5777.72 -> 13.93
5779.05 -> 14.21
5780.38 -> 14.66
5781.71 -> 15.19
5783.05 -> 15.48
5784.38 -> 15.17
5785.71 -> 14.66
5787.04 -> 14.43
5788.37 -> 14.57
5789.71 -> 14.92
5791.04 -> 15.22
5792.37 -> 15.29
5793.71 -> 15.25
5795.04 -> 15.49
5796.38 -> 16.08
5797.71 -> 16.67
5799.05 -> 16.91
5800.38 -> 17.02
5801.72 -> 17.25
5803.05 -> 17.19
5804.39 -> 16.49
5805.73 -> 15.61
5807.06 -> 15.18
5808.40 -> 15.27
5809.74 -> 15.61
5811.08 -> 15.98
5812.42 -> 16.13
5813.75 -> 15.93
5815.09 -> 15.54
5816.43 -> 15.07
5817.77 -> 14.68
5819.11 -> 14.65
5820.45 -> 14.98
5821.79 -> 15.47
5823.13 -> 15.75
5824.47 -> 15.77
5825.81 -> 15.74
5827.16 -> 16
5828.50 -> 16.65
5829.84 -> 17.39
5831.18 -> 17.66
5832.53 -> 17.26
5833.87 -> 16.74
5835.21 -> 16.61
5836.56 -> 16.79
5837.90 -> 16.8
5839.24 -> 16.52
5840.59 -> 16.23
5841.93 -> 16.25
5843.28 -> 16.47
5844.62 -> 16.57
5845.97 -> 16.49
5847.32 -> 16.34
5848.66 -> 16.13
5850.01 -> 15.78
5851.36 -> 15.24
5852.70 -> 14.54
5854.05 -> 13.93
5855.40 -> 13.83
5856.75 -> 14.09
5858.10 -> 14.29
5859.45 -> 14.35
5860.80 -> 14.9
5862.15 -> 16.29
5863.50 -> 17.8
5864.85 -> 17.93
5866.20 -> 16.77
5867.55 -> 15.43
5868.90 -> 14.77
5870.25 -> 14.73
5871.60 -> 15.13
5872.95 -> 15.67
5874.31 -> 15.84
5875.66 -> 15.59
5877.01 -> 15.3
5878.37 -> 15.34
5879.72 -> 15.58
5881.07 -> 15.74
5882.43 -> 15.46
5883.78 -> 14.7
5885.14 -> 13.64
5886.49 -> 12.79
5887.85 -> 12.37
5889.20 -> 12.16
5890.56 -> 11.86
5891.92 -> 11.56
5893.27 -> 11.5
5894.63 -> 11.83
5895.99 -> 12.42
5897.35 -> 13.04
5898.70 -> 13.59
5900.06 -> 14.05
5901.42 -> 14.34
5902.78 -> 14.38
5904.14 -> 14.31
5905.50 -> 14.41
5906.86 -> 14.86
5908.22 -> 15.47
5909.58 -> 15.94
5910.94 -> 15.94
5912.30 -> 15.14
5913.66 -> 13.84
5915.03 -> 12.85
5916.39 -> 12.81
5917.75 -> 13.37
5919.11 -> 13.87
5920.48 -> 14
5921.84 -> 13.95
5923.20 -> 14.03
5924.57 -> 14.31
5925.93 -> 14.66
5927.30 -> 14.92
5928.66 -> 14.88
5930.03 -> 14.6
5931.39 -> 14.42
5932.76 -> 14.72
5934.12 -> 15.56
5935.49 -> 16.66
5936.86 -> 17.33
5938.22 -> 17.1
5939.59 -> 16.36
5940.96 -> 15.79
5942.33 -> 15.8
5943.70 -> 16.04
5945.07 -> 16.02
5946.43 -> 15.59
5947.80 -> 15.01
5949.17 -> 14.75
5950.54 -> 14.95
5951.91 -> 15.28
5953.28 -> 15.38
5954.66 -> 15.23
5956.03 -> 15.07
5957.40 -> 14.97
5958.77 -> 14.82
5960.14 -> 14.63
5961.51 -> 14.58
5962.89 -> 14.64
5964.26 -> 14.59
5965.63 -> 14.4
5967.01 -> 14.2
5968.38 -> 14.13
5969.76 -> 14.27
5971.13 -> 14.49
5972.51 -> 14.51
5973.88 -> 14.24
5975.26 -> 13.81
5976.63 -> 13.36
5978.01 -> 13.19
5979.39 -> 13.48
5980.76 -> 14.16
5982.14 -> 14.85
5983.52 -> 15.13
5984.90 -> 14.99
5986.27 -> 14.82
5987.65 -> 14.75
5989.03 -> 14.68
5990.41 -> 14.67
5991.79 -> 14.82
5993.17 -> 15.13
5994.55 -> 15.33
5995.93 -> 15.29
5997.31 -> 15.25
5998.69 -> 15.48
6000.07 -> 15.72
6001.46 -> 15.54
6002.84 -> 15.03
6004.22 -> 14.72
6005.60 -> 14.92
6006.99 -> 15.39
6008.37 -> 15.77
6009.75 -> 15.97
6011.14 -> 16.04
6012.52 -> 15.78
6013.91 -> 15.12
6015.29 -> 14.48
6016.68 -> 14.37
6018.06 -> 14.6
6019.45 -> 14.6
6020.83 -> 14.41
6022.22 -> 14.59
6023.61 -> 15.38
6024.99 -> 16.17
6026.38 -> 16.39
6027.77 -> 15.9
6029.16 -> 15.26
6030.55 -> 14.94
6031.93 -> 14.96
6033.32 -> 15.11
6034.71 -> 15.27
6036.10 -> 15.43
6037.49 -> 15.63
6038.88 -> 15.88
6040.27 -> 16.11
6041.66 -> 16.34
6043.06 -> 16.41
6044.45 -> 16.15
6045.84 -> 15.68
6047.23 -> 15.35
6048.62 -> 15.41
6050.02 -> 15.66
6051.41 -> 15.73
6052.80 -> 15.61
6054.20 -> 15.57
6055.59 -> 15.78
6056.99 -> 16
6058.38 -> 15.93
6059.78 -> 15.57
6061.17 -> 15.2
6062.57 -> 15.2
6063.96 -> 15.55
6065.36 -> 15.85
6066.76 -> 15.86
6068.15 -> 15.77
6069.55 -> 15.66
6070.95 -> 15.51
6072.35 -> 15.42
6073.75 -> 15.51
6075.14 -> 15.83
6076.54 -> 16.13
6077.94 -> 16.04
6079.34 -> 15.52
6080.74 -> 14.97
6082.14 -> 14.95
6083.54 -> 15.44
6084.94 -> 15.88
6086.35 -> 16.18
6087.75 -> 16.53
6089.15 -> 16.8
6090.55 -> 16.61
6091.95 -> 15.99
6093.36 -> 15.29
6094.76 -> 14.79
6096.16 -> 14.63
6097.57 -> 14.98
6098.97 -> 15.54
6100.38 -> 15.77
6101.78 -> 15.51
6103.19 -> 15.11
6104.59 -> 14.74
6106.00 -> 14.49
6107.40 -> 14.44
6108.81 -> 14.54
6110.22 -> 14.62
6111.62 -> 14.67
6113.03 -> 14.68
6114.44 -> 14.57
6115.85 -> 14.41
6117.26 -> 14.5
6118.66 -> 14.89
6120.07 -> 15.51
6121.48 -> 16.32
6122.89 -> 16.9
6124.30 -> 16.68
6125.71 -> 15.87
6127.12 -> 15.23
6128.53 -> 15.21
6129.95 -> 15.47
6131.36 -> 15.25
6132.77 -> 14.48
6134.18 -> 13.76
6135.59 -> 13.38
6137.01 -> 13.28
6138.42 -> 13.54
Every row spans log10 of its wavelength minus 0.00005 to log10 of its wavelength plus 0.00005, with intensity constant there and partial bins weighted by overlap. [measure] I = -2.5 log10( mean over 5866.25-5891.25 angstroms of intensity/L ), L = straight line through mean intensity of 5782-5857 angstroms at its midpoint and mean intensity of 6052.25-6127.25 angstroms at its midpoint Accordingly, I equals 0.08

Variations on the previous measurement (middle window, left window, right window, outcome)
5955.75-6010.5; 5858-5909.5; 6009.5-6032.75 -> 0.020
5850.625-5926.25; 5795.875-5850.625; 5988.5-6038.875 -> 0.105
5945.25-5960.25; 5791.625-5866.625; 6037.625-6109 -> 0.046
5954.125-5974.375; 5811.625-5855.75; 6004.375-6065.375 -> 0.076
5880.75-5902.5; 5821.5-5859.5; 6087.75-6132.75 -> 0.200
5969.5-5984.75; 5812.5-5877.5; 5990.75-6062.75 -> 0.100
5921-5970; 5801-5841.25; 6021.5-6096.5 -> 0.054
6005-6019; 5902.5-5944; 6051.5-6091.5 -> 0.013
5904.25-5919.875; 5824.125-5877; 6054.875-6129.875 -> 0.101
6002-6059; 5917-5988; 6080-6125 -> -0.026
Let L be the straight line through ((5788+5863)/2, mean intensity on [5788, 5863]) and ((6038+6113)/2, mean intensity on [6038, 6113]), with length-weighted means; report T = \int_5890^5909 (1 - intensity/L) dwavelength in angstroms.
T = 2.8 angstroms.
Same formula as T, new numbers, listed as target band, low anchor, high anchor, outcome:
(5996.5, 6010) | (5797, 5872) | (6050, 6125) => 0.2 angstroms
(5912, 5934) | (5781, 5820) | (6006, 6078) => 2.0 angstroms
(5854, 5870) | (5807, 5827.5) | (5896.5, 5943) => -0.3 angstroms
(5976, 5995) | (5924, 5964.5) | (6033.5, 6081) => 1.1 angstroms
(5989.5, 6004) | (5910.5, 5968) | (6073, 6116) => -0.1 angstroms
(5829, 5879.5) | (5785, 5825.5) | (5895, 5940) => -2.3 angstroms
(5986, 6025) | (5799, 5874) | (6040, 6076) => 1.6 angstroms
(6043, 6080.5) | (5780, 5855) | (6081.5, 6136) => -0.8 angstroms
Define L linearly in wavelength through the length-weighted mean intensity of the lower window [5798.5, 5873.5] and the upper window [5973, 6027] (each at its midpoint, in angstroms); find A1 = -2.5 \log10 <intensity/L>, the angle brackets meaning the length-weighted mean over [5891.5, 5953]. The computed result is 0.06 mag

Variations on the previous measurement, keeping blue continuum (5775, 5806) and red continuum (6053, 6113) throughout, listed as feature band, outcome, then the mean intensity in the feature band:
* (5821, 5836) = -0.07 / 16.4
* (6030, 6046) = -0.01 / 15.7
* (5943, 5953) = 0.00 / 15.4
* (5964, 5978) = 0.10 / 14.1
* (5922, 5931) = 0.07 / 14.5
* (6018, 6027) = 0.02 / 15.2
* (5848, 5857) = 0.05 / 14.8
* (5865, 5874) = -0.01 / 15.6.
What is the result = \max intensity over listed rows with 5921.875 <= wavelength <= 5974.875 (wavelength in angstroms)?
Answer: 17.33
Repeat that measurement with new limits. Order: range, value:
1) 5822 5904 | 17.93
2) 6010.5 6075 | 16.41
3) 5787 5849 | 17.66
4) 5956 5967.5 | 15.07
